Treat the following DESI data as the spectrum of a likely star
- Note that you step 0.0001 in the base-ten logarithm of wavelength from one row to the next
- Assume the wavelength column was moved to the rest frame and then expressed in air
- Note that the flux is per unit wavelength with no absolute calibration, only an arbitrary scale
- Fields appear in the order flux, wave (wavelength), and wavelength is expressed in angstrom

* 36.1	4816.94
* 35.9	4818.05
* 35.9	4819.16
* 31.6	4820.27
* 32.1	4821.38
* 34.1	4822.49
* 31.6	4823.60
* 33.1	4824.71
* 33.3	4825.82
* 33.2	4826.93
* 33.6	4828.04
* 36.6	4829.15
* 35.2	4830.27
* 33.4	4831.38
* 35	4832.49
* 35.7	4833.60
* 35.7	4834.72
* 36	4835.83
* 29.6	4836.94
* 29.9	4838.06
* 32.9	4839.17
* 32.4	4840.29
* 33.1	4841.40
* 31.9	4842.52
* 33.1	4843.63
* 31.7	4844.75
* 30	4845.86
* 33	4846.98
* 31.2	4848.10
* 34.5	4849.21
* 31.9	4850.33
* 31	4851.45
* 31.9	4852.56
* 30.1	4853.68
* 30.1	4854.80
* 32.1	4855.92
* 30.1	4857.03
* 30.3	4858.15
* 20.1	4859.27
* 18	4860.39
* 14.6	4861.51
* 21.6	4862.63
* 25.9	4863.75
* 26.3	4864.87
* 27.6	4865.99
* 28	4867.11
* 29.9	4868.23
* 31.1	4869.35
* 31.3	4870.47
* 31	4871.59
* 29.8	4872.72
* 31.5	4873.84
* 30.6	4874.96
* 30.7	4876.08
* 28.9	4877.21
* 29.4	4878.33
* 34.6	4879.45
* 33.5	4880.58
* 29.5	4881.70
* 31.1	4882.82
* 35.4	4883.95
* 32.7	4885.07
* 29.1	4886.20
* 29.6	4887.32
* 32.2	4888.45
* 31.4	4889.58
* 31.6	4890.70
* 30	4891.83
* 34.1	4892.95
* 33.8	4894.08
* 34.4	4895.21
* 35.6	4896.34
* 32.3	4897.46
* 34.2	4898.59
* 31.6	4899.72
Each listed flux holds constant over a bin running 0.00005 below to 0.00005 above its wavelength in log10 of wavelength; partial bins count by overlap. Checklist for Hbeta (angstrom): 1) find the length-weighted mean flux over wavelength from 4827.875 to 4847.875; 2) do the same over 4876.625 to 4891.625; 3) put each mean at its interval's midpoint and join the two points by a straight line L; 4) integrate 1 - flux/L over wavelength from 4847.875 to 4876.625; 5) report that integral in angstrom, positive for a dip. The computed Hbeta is 3.4 angstrom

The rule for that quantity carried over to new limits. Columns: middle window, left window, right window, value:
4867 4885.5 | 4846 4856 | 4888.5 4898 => 0.69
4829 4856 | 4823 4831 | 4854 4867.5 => -2.49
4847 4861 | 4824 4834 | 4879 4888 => 1.63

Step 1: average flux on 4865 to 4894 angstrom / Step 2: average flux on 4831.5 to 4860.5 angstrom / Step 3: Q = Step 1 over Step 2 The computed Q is 1.0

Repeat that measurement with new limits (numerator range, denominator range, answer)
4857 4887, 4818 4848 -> 0.86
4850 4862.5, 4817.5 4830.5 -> 0.80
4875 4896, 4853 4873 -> 1.17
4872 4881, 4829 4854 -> 0.95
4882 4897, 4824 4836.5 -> 0.94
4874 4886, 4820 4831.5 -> 0.94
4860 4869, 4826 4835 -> 0.70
